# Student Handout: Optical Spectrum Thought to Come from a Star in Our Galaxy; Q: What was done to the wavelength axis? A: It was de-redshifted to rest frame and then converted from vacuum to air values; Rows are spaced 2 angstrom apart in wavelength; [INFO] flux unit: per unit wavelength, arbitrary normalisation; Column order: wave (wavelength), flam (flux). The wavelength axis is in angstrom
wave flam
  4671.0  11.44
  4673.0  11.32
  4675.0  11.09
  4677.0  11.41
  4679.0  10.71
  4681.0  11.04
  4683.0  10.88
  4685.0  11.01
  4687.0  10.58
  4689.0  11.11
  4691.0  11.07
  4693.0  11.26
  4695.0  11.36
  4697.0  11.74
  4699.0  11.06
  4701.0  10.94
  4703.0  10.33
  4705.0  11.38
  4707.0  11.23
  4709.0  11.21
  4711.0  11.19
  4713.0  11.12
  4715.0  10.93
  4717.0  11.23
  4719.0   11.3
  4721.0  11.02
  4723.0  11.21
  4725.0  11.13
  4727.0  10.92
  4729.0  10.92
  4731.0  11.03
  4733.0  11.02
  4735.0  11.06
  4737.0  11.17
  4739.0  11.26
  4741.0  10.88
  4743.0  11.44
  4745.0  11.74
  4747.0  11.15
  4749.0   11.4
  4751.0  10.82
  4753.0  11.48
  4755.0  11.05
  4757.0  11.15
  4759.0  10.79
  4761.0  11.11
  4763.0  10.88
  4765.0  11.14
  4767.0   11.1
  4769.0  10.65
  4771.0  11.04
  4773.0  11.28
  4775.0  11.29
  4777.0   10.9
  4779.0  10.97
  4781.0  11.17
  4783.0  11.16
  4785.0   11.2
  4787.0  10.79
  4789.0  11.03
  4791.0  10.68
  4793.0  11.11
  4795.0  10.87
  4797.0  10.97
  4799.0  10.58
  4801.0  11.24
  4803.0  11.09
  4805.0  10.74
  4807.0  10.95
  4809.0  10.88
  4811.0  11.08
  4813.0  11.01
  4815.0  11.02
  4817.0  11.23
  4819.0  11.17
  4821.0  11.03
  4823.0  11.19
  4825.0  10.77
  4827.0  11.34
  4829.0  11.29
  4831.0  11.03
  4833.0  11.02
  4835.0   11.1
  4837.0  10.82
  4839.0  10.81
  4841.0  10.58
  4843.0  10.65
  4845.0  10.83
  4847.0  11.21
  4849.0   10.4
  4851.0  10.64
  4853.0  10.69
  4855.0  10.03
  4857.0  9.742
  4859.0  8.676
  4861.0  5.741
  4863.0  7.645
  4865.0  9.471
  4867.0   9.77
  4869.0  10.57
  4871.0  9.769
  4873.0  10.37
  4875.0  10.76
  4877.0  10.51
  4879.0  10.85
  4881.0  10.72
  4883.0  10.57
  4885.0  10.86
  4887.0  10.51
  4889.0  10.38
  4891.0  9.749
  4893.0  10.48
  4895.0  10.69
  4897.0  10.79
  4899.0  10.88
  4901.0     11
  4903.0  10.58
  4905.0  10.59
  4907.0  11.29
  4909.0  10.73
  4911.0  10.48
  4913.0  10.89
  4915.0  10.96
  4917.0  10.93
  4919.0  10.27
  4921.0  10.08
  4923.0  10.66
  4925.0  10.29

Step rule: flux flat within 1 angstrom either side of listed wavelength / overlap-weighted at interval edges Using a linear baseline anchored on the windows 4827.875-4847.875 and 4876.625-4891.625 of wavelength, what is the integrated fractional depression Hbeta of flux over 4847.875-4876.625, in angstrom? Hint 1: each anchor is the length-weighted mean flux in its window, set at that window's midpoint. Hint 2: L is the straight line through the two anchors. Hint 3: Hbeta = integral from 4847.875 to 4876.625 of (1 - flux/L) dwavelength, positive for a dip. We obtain 2.97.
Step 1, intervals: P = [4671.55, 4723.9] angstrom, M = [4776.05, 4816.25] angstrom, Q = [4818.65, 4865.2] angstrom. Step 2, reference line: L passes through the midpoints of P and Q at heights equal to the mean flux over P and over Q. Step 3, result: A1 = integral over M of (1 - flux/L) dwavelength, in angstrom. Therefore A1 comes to -1.5 angstrom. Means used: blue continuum 11.1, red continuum 10.3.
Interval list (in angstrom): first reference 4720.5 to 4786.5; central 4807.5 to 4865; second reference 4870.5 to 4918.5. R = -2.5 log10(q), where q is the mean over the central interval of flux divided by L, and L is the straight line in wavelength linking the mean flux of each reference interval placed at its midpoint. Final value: 0.04 mag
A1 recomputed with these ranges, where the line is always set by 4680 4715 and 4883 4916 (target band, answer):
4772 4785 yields -0.3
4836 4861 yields 1.3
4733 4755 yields -0.5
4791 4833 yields -0.7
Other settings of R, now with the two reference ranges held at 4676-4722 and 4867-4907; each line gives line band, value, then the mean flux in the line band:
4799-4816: -0.02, 11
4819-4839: -0.03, 11.1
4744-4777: -0.02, 11.1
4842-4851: -0.01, 10.8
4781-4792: -0.01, 11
